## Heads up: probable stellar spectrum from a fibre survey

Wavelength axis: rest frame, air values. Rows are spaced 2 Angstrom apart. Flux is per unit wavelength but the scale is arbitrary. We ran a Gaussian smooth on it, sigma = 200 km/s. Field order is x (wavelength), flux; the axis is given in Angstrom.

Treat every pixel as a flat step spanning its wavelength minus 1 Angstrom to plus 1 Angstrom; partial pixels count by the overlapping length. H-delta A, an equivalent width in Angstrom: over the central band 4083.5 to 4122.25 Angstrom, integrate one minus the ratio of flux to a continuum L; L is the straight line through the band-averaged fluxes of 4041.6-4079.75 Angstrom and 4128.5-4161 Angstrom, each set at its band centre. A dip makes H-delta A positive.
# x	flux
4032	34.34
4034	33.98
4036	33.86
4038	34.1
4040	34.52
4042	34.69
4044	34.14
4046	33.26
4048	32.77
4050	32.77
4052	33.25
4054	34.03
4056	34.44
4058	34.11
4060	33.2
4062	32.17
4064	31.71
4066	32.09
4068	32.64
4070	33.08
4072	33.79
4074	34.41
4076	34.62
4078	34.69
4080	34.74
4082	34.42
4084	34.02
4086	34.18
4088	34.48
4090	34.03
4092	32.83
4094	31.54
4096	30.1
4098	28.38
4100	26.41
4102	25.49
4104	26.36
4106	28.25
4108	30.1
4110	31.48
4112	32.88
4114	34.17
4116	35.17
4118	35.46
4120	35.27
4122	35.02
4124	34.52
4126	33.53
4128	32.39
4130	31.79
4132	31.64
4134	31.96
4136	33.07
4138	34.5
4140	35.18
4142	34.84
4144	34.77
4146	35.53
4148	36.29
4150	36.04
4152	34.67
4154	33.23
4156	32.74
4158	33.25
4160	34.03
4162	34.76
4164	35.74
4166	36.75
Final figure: 2.3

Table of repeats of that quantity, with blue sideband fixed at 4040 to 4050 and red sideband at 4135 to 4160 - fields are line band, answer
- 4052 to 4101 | 1.5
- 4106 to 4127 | 0.5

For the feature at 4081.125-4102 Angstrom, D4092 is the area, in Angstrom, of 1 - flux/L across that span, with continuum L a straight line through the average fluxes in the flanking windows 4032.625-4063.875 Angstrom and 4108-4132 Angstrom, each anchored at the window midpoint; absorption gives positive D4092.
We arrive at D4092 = 1.16 Angstrom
